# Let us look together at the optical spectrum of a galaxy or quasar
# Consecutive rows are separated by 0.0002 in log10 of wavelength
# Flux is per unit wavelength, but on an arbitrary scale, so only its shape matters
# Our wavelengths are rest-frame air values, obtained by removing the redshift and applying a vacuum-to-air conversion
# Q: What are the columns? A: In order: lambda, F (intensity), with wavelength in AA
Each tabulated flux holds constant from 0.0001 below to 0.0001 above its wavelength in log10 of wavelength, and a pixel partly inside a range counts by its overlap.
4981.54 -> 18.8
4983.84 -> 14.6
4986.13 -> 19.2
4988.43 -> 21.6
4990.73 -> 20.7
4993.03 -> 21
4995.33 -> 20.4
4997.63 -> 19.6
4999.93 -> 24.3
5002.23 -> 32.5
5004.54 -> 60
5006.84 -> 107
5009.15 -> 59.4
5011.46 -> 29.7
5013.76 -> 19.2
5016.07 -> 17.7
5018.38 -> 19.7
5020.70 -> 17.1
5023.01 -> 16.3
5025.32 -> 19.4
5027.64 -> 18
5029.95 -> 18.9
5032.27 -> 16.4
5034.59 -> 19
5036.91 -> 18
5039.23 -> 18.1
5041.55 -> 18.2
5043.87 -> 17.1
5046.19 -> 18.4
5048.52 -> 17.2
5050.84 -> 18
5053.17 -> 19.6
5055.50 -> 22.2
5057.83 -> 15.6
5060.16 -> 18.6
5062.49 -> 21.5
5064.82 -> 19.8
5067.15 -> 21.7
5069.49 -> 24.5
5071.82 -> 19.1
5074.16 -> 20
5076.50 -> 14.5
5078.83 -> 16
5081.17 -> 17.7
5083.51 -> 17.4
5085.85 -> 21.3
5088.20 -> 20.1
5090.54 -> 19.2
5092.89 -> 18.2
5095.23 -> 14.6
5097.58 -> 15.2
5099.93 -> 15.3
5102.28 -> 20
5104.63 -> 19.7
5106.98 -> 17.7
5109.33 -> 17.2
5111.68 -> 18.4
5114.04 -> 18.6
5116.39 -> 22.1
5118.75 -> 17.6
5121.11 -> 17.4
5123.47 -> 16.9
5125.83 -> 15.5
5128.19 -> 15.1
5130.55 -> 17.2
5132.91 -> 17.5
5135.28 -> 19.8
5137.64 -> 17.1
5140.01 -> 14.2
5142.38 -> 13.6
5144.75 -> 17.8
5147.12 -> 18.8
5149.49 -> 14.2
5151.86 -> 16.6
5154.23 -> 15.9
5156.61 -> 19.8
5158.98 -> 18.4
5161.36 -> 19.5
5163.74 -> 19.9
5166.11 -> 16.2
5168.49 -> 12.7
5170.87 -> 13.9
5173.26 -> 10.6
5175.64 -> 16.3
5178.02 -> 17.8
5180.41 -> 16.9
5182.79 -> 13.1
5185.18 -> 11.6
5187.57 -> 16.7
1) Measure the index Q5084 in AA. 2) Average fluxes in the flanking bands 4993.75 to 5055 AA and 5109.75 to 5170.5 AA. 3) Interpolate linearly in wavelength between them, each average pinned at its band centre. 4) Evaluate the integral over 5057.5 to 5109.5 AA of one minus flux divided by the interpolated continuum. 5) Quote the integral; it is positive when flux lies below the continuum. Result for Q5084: 7.1 AA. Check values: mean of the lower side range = 26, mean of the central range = 18.5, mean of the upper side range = 17.2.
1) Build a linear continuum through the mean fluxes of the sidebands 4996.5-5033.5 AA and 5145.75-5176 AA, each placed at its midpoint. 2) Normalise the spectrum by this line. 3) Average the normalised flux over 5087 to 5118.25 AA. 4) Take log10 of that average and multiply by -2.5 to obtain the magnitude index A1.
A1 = 0.21 mag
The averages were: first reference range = 30.9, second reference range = 16.4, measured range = 18.2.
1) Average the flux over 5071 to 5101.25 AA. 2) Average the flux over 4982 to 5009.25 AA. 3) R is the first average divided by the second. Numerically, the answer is 0.52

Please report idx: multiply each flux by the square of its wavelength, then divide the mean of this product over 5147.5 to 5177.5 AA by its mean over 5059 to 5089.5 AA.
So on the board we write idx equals 0.9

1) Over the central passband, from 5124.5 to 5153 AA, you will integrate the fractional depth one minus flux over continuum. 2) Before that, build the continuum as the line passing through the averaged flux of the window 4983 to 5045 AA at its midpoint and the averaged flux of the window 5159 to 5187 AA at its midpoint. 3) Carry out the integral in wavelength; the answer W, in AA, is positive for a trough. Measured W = 2.1 AA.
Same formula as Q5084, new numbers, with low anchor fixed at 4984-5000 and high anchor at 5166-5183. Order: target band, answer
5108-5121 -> -1.7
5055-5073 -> -2.2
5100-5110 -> -0.9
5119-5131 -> -0.2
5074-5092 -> -0.7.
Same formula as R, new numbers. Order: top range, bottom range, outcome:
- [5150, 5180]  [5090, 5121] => 0.92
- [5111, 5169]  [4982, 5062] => 0.71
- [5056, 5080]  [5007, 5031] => 0.71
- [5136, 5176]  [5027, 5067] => 0.87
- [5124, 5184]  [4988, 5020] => 0.48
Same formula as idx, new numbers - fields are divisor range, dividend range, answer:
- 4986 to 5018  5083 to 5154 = 0.54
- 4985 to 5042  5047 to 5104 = 0.71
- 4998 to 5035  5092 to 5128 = 0.59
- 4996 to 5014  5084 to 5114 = 0.42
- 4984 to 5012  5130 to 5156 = 0.49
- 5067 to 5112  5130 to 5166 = 0.97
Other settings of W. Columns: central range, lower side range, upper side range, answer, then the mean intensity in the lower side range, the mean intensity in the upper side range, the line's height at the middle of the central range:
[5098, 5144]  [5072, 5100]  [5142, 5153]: -1.26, 17.6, 16.4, 16.9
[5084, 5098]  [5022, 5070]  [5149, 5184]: -0.31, 18.8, 16.2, 17.8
